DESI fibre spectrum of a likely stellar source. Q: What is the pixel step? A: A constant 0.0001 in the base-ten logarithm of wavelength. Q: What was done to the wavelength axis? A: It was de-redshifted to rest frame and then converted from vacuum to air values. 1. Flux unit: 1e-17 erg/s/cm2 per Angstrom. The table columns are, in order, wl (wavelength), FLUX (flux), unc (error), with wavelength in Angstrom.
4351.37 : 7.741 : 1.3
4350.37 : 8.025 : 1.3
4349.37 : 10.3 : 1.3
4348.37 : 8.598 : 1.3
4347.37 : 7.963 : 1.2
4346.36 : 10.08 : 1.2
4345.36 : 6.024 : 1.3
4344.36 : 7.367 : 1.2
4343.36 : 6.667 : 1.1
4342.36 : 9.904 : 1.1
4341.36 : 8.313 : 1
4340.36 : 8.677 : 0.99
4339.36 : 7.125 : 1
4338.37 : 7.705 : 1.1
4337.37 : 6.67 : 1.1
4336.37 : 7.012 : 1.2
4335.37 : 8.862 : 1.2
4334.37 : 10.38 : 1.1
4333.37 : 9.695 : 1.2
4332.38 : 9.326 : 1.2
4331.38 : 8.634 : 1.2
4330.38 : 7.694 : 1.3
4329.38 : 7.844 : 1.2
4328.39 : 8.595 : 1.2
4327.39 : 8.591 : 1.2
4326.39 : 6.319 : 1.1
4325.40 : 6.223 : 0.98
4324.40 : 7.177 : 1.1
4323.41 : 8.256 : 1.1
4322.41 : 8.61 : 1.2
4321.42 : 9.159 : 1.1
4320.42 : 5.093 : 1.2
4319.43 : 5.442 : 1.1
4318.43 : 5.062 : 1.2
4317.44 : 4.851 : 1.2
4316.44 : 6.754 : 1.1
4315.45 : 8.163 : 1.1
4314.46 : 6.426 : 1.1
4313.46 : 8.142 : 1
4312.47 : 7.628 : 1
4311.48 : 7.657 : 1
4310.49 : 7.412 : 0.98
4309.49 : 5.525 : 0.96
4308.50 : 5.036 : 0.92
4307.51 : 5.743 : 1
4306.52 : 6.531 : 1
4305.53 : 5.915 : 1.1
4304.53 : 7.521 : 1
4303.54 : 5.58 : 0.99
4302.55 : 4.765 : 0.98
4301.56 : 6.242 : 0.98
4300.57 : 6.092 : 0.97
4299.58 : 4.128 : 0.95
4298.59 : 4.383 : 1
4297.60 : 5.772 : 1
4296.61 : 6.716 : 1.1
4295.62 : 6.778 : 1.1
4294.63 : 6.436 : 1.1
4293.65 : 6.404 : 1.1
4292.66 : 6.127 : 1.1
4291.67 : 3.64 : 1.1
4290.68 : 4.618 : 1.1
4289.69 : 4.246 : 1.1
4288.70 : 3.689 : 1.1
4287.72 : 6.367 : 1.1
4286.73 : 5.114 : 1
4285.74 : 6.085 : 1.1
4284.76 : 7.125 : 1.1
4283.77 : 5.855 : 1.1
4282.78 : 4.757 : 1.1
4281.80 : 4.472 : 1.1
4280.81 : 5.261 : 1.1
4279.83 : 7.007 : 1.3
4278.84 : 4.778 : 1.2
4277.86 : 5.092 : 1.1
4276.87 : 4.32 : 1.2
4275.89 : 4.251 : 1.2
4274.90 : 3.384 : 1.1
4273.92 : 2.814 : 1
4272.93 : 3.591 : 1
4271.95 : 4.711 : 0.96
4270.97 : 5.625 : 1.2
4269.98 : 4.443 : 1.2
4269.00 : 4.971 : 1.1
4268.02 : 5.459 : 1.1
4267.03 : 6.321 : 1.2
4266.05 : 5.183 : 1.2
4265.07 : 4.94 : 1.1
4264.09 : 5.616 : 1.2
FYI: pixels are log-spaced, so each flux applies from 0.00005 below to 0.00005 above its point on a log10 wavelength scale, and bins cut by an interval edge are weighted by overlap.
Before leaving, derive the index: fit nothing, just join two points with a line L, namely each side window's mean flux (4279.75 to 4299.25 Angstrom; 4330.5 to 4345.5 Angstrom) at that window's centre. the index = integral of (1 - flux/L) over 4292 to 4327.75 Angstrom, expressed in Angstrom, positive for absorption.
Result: 1.0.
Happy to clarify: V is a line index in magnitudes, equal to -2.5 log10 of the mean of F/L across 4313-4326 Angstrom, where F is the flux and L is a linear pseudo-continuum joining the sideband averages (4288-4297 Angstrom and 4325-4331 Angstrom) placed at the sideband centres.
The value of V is 0.03 mag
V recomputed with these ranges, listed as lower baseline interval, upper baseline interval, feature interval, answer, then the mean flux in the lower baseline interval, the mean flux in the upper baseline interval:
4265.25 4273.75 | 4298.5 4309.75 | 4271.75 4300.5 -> 0.04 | 4.95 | 5.67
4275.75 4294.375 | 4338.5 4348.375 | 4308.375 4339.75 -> -0.05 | 5.26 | 8.03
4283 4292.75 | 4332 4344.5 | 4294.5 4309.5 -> 0.05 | 5.23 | 8.31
